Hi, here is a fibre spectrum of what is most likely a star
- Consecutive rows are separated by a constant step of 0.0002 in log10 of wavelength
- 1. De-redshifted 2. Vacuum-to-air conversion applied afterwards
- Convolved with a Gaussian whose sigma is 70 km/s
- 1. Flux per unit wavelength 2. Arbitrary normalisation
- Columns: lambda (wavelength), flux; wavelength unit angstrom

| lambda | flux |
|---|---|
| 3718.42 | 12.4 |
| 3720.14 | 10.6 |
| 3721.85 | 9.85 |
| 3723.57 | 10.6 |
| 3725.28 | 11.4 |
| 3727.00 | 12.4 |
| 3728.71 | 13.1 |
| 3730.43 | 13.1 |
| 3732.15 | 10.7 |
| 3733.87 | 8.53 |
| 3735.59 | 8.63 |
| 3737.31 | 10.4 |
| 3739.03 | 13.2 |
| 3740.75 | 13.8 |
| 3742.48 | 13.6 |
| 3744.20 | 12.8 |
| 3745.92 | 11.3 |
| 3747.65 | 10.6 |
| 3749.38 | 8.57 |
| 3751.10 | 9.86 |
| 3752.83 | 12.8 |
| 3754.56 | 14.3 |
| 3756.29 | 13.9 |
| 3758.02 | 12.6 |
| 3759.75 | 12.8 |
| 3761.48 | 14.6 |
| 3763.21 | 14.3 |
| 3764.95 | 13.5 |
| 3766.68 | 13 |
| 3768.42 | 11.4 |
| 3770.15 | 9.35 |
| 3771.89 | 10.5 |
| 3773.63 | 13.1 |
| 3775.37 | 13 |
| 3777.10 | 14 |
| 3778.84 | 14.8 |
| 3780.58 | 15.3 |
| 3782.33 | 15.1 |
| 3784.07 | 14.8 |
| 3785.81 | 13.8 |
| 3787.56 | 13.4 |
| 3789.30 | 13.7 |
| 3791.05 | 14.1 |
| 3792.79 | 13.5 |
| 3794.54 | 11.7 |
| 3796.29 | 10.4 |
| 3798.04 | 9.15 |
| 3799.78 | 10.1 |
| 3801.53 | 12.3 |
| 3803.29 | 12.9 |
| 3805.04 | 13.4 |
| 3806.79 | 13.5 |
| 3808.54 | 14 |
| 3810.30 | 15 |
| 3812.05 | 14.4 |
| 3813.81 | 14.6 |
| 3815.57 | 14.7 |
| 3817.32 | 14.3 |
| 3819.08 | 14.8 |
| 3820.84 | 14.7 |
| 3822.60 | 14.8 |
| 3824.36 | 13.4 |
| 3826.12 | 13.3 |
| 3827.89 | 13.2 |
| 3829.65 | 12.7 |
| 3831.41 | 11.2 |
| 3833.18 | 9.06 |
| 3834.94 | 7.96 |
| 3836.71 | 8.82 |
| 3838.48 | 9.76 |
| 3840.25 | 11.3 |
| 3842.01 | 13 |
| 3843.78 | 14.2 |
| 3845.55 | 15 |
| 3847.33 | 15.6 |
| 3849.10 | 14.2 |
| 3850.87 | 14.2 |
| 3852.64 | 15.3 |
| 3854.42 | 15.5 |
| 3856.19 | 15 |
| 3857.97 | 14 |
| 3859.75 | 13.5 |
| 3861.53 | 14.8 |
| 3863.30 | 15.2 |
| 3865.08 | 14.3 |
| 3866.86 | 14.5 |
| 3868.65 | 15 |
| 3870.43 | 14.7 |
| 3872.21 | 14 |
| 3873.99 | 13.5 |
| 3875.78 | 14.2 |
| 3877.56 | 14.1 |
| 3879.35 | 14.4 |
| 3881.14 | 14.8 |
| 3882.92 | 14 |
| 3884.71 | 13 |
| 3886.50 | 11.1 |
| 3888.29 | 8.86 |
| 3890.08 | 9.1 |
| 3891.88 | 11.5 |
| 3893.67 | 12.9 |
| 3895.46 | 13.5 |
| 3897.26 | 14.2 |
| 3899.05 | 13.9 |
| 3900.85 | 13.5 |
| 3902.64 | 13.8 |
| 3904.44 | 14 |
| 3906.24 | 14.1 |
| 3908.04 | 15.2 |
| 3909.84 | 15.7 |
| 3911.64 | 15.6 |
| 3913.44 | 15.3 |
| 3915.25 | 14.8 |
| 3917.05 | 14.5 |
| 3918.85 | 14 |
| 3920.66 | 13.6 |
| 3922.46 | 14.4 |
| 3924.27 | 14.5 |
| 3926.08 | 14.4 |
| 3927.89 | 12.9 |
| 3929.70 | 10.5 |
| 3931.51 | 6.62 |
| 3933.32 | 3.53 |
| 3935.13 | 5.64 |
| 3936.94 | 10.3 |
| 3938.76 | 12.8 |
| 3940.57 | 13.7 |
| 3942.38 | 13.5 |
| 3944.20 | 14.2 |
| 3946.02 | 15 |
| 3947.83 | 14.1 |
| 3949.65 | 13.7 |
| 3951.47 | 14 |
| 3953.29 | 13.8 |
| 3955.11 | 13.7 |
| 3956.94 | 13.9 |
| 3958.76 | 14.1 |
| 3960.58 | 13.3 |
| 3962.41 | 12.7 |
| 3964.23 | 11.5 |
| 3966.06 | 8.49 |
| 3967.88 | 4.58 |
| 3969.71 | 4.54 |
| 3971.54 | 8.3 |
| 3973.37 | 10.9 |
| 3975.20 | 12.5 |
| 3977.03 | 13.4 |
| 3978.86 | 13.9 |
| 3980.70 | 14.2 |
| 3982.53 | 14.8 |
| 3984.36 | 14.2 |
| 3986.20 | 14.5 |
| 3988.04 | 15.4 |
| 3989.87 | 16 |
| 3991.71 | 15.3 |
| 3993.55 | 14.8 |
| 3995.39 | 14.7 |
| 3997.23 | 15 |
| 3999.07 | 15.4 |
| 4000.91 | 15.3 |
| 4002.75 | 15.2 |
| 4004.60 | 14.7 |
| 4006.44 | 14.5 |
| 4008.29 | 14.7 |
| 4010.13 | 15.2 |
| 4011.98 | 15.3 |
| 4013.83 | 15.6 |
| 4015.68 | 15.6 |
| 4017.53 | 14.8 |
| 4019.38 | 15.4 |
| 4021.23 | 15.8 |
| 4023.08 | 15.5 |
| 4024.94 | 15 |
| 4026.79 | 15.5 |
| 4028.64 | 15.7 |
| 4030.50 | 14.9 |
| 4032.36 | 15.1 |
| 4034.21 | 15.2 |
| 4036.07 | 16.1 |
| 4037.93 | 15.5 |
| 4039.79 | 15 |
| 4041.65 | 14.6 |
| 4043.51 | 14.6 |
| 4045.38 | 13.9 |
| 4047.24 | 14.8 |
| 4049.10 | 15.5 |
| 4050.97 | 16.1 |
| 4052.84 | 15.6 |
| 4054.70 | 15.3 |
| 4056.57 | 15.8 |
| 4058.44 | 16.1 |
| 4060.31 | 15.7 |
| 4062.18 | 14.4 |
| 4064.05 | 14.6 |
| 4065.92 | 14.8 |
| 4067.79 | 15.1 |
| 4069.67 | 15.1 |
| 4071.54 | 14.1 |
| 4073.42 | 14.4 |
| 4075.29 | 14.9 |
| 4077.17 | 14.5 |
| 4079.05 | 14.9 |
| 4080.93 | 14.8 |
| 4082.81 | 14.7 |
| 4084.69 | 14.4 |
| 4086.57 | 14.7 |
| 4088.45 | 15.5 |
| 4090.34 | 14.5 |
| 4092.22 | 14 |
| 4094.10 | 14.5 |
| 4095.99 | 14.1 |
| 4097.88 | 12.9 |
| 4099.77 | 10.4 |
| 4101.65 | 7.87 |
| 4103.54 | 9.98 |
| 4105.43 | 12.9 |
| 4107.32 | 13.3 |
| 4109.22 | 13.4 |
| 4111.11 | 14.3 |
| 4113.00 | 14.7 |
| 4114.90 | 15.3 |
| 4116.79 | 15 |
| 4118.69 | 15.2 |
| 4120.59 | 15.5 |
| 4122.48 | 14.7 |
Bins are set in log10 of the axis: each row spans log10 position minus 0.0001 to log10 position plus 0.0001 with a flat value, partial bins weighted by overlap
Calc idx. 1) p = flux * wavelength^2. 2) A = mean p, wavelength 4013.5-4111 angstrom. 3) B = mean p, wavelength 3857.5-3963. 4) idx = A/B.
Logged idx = 1.18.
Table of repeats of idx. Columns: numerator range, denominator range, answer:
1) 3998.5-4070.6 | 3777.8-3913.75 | 1.24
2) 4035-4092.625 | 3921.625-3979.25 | 1.36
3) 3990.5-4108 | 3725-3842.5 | 1.34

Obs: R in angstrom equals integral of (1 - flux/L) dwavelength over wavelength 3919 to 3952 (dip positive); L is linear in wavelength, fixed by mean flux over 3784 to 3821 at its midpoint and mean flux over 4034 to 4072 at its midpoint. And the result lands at 5.0 angstrom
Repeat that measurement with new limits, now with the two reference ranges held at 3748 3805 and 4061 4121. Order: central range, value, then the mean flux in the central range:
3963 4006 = 2.0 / 13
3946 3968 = 1.2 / 12.7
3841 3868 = -3.1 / 14.5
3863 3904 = -0.7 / 13.4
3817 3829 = -1.1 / 14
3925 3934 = 2.4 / 9.83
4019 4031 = -1.5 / 15.4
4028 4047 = -1.7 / 15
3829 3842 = 2.7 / 10.3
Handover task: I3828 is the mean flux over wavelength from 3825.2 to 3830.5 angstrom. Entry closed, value 13.1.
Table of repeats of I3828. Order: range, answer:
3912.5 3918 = 14.9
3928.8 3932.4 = 8.57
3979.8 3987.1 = 14.4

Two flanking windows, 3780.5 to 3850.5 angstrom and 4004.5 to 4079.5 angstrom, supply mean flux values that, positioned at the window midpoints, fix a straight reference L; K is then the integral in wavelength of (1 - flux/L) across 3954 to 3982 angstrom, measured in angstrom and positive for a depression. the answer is 5.9 angstrom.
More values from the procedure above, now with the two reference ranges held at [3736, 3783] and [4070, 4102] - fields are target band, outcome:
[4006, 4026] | -2.27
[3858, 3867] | -0.93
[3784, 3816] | -0.66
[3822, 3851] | 1.27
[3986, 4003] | -1.99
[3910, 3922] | -1.28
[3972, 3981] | 0.57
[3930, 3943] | 3.85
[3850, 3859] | -1.21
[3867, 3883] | -1.49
